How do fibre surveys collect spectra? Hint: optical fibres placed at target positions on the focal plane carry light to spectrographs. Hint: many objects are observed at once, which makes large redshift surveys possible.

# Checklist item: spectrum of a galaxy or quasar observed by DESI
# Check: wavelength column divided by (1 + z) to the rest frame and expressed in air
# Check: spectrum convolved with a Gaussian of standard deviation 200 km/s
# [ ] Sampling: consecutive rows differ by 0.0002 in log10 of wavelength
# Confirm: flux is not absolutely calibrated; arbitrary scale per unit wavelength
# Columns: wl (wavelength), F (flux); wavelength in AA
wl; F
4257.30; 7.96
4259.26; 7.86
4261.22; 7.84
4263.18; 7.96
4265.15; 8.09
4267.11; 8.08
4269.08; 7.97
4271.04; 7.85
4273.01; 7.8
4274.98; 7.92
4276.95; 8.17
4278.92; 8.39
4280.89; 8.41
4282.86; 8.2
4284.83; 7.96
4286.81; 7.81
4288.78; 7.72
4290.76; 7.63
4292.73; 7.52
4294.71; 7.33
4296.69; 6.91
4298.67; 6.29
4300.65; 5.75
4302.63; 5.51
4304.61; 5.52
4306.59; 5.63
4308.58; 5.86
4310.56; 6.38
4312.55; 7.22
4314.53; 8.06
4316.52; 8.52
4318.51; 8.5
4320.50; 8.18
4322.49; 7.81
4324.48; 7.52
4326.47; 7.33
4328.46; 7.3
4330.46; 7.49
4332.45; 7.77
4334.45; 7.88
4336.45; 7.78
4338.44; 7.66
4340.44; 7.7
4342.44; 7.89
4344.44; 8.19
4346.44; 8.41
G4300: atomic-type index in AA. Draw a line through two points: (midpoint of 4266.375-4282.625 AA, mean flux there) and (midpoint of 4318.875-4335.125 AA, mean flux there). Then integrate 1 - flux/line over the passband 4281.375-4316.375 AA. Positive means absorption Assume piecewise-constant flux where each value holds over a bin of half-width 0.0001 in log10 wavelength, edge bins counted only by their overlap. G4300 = 4.2 AA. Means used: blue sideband 8.08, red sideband 7.69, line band 6.96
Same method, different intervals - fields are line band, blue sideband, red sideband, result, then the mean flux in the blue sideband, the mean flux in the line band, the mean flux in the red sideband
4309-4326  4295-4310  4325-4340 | -2.2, 6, 7.7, 7.6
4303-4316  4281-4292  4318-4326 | 2.4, 7.9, 6.48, 7.93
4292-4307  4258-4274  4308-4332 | 2.7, 7.93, 6.31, 7.55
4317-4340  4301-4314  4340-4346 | -1.8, 6.08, 7.76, 7.99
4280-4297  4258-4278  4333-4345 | 0.4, 7.96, 7.75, 7.83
